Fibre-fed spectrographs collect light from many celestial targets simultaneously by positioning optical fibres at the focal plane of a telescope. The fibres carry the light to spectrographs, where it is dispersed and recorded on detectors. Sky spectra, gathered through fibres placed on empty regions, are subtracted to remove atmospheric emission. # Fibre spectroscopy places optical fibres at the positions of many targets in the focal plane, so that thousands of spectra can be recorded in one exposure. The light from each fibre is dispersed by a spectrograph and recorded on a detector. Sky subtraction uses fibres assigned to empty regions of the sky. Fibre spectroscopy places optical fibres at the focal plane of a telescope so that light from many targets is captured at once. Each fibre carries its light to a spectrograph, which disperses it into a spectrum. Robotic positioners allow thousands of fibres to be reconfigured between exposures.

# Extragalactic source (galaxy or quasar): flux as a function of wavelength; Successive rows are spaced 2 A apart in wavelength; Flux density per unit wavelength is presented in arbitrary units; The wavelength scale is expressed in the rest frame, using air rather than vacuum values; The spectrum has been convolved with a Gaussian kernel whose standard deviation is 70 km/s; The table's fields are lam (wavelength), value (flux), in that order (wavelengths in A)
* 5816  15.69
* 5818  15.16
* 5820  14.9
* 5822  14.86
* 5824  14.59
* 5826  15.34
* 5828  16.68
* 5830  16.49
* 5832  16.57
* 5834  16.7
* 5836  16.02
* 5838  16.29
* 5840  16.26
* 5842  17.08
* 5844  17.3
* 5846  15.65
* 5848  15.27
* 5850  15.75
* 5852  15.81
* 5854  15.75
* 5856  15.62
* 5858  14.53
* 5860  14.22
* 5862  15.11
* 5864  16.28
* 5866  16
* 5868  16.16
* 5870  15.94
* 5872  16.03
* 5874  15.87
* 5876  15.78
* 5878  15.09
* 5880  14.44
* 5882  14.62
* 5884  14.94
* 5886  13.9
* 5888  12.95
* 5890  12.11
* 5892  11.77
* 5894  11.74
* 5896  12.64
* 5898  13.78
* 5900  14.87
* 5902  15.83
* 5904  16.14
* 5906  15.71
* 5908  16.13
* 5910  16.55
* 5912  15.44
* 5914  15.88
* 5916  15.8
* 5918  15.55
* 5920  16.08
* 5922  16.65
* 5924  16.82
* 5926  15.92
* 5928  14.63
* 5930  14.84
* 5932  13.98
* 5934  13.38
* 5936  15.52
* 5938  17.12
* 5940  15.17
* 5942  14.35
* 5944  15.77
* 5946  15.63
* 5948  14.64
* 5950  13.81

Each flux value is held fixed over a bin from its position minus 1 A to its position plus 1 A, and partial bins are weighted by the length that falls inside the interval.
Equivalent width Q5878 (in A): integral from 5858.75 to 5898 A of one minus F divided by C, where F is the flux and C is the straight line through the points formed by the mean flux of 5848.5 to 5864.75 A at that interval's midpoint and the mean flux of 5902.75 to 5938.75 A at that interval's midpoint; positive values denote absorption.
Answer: 2.5 A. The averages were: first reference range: 15.4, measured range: 14.5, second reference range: 15.7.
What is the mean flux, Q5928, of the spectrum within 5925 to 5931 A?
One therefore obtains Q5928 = 15.1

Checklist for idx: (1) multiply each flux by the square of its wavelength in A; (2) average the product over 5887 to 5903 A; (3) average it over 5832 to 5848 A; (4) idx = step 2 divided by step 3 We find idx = 0.82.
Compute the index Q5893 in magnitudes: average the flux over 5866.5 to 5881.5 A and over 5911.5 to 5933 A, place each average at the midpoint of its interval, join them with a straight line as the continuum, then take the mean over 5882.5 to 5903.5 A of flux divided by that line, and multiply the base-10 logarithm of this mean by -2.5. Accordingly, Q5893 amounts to 0.15 mag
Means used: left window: 15.6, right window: 15.6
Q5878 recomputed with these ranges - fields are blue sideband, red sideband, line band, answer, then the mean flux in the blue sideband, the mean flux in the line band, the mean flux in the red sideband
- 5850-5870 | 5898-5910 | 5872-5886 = 0.43 A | 15.5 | 15.1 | 15.6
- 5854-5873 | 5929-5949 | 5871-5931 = 1.35 A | 15.6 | 14.9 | 15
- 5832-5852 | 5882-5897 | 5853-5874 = -1.18 A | 16.3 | 15.6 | 13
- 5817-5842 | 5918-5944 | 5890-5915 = 1.48 A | 15.9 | 14.6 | 15.4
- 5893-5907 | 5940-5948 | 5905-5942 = -1.98 A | 14.4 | 15.6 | 15.2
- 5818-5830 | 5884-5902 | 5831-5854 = -2.22 A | 15.4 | 16.2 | 13.2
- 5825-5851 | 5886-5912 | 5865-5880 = -0.63 A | 16.3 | 15.7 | 14.2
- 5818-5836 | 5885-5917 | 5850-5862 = 0.01 A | 15.7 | 15.2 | 14.5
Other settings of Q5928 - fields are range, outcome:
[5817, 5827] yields 15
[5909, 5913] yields 16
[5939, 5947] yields 15.2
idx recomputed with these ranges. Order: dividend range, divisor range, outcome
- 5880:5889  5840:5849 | 0.88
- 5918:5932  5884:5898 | 1.24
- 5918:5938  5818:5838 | 1.01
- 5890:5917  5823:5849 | 0.93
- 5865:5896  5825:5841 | 0.90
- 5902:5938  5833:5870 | 1.01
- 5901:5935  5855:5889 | 1.05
